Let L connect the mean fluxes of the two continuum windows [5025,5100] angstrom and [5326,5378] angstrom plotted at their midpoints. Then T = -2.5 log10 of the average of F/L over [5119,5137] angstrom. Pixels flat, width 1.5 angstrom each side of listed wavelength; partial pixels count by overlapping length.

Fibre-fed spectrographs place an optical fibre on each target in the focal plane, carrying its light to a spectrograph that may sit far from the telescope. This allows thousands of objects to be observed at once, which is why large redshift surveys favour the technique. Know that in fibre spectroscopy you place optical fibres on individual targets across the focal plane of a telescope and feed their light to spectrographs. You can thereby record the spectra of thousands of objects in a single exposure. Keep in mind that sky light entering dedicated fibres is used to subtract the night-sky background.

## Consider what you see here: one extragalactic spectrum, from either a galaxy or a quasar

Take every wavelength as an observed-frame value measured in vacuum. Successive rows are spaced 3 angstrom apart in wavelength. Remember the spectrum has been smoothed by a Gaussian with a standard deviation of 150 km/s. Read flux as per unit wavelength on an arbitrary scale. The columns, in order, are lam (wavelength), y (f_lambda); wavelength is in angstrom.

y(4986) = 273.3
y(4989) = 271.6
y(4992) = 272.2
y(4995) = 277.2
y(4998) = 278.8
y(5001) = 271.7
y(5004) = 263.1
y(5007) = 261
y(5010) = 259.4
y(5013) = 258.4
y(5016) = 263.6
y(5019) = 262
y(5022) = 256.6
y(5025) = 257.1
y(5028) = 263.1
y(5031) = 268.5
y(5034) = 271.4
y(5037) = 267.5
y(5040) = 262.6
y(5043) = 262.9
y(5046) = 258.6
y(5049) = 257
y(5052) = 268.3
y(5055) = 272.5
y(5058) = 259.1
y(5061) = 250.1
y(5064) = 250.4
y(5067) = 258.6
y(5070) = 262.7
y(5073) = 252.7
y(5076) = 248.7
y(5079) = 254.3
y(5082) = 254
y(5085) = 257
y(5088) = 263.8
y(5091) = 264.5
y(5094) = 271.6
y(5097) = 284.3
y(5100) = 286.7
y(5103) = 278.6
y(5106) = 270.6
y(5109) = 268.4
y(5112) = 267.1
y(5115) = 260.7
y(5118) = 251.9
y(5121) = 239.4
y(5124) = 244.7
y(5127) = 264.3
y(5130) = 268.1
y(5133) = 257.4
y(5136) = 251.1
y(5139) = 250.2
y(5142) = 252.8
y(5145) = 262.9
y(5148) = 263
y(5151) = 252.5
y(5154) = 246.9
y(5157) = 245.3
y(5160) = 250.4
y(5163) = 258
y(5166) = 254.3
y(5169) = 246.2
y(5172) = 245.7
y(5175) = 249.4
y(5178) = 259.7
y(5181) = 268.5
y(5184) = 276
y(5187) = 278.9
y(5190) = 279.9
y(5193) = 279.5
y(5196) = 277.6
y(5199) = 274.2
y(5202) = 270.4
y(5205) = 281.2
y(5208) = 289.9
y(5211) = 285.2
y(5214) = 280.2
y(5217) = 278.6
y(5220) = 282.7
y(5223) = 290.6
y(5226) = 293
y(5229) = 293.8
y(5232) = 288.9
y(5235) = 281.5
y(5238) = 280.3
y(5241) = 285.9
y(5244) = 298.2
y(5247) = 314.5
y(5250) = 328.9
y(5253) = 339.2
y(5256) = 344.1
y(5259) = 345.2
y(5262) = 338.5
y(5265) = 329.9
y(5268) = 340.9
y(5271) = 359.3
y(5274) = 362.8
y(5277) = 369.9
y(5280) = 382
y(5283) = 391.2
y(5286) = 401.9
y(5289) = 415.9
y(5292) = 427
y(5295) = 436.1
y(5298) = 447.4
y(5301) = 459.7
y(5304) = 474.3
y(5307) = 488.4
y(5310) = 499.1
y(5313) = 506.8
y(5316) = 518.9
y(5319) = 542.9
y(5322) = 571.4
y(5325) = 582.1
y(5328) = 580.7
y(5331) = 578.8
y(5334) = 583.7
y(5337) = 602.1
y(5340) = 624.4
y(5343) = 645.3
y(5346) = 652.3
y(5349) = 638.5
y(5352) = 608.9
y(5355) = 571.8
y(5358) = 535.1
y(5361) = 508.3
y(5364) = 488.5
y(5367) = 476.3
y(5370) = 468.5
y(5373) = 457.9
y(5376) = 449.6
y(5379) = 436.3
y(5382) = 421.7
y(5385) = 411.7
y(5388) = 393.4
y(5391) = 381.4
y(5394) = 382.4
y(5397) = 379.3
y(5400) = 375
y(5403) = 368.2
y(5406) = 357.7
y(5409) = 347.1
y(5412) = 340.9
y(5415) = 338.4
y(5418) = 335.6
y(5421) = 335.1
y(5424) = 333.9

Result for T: 0.279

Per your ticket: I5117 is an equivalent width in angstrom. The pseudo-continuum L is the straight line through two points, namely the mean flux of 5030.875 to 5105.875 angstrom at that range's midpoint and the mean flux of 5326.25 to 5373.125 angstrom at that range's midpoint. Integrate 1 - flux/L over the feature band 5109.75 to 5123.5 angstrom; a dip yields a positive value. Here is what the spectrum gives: 2.6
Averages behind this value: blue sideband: 263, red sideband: 567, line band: 255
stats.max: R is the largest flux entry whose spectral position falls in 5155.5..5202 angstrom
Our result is 279.9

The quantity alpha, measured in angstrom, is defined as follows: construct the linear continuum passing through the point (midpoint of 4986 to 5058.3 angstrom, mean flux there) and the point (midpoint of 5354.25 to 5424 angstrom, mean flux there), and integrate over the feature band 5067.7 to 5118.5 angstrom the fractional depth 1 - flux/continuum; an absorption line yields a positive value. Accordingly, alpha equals 5.0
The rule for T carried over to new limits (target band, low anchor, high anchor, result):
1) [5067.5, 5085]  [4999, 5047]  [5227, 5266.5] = 0.08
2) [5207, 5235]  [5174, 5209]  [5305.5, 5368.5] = 0.16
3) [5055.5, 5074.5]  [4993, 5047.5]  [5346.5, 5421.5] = 0.12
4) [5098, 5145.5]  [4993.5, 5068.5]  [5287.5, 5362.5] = 0.31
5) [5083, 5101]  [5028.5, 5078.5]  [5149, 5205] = -0.04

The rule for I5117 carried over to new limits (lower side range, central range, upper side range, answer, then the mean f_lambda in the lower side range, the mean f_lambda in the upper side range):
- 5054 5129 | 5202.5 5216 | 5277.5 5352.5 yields 3.9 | 261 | 519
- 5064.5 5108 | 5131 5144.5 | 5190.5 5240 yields 0.9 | 265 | 283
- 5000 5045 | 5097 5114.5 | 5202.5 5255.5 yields 0.1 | 263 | 294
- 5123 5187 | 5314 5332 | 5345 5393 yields -4.9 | 256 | 491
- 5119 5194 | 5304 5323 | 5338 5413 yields -4.9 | 258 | 471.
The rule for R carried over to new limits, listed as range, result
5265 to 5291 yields 415.9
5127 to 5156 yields 268.1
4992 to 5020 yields 278.8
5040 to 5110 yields 286.7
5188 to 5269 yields 345.2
